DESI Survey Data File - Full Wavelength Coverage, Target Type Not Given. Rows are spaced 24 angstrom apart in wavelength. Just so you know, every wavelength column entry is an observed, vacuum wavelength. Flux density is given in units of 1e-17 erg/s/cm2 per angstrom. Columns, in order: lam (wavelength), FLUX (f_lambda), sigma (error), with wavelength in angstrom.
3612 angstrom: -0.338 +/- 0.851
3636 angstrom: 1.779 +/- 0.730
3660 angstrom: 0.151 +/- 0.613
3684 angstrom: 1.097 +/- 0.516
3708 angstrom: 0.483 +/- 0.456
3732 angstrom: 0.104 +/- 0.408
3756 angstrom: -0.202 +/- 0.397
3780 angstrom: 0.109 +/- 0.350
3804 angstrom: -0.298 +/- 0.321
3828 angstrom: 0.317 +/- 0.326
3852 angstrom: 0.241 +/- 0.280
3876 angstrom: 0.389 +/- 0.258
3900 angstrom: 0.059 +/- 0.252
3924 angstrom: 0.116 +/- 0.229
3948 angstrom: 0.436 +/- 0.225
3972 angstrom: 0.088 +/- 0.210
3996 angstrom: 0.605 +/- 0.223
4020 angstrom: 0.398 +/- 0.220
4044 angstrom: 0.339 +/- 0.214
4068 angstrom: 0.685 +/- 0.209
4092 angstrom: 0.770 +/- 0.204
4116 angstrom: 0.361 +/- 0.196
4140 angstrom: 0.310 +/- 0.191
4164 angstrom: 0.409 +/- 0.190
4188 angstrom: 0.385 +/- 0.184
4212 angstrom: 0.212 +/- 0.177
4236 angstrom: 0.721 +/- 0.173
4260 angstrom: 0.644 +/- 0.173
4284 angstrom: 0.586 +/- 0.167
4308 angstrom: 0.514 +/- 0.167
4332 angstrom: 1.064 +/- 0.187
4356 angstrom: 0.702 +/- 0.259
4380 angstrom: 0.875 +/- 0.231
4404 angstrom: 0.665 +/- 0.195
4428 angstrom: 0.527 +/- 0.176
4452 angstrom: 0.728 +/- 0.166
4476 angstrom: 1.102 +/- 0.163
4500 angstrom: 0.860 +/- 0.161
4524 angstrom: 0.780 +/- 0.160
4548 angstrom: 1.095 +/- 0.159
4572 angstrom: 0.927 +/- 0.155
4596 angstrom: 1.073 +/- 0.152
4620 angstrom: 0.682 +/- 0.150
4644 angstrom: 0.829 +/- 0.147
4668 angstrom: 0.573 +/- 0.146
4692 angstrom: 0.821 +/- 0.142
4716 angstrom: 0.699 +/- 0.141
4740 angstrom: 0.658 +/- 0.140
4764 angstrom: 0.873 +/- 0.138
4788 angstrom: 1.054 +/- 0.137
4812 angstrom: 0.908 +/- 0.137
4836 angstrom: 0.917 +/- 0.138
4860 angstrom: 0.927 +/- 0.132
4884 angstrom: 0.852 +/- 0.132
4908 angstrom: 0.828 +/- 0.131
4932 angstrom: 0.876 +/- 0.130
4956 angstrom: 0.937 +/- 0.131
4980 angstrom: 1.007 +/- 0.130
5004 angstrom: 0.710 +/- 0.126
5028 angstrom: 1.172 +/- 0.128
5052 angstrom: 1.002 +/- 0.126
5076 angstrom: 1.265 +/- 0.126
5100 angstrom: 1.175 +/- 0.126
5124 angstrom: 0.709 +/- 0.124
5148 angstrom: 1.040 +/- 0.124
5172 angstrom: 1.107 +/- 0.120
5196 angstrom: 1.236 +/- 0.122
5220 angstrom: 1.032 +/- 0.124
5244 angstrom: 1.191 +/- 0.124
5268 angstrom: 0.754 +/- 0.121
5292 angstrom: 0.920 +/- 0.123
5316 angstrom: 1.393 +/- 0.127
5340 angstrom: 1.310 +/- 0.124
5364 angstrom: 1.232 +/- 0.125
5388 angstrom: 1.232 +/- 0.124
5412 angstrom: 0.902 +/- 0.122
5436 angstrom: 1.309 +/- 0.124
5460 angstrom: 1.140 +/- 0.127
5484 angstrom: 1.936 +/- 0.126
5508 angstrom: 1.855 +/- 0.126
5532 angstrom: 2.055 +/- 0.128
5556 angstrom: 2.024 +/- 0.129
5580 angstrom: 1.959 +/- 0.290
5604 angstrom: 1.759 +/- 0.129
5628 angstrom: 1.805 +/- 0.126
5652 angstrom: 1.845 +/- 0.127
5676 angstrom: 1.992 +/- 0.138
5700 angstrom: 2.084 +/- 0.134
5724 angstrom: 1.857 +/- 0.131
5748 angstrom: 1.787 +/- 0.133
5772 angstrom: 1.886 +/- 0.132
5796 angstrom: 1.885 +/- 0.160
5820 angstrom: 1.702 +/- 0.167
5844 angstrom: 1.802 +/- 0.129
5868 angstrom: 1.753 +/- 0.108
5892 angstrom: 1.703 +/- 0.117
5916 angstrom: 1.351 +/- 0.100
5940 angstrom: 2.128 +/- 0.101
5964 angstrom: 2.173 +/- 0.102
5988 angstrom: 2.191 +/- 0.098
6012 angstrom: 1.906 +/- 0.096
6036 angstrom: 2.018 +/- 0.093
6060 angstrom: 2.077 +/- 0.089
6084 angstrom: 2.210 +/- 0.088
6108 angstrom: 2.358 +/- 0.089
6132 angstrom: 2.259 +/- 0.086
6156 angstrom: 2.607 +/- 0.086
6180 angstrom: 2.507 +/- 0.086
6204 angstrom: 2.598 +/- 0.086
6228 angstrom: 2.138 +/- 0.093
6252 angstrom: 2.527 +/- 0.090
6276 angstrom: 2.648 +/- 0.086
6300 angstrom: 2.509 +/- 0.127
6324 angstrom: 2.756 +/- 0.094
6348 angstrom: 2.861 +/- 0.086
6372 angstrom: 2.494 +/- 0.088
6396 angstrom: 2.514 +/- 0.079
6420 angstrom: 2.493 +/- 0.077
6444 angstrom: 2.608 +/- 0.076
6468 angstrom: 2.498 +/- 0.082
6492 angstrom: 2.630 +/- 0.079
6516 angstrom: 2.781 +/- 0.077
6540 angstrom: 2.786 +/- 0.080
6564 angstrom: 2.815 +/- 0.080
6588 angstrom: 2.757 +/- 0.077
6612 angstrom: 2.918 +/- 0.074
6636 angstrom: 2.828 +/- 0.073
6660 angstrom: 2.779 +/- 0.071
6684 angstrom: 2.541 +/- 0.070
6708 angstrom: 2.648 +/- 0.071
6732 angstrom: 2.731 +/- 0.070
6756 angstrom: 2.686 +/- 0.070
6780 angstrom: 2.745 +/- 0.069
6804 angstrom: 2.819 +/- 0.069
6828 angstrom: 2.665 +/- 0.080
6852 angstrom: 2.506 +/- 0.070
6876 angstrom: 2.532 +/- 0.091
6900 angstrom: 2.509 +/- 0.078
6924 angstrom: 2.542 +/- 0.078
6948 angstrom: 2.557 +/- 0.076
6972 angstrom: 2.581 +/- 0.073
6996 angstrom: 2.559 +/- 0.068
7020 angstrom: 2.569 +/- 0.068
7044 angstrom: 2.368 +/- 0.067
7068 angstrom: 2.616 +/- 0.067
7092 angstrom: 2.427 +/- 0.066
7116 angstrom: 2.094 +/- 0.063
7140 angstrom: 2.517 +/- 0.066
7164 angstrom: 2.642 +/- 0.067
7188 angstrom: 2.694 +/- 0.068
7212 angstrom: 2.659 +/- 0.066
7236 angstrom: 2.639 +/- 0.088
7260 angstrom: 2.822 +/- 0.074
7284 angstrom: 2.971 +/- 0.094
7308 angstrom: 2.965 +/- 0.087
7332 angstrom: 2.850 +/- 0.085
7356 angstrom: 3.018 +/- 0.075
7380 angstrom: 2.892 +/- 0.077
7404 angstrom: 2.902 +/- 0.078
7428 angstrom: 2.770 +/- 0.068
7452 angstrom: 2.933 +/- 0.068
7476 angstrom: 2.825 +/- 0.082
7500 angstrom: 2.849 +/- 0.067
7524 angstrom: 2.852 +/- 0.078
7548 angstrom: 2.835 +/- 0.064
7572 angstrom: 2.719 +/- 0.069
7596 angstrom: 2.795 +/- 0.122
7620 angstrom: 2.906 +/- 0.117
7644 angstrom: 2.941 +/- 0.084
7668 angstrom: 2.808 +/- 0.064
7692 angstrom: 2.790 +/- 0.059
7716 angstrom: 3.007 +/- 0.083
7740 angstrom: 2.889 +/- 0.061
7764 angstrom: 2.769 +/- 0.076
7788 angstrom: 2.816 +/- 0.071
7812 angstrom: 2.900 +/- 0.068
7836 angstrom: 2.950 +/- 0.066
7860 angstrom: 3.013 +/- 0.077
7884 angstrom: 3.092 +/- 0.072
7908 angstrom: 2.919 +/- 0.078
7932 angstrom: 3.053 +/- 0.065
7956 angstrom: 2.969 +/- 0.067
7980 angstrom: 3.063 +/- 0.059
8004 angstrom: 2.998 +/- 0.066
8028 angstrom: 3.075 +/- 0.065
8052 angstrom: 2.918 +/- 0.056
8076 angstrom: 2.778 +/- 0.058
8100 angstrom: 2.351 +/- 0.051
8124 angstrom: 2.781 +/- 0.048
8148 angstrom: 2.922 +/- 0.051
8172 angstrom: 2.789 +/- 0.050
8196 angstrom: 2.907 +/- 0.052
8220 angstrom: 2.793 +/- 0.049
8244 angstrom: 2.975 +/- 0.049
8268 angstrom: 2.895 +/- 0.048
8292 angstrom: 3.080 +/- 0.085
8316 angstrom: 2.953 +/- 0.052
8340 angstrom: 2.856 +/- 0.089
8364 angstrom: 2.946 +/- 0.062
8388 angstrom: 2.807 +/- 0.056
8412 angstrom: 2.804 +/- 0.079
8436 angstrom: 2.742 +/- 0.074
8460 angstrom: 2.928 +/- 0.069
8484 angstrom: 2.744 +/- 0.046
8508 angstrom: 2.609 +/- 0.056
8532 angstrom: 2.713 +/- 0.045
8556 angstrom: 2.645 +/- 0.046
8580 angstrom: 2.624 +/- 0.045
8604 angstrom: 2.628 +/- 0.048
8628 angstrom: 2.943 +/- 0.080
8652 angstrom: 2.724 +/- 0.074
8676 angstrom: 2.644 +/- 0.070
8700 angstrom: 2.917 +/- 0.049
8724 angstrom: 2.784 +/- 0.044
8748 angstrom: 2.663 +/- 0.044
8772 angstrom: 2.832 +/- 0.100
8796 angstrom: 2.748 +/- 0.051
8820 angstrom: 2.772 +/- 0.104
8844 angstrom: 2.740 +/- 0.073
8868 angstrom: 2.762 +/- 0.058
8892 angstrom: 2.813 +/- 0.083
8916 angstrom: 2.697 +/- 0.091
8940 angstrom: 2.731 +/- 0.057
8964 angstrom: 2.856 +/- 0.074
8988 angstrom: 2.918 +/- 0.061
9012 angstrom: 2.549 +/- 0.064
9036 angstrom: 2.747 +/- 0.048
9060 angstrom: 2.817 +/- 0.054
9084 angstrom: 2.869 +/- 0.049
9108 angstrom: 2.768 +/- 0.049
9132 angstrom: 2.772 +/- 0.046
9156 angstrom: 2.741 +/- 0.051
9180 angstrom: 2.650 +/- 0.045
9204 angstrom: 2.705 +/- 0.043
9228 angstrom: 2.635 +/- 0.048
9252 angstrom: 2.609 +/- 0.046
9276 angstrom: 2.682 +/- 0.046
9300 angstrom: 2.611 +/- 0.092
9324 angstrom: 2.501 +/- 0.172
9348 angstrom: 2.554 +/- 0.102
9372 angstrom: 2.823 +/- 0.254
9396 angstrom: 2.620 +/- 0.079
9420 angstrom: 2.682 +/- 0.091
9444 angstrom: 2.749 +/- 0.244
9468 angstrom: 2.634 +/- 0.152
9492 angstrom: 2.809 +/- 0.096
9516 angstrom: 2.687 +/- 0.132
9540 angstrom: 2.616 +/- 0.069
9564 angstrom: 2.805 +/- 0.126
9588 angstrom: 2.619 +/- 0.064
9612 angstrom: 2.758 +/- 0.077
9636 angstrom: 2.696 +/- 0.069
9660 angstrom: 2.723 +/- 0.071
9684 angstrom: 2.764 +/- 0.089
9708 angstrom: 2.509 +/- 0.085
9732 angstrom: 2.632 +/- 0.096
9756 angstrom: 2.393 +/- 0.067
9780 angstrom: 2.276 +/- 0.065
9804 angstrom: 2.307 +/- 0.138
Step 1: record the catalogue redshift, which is 0.374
